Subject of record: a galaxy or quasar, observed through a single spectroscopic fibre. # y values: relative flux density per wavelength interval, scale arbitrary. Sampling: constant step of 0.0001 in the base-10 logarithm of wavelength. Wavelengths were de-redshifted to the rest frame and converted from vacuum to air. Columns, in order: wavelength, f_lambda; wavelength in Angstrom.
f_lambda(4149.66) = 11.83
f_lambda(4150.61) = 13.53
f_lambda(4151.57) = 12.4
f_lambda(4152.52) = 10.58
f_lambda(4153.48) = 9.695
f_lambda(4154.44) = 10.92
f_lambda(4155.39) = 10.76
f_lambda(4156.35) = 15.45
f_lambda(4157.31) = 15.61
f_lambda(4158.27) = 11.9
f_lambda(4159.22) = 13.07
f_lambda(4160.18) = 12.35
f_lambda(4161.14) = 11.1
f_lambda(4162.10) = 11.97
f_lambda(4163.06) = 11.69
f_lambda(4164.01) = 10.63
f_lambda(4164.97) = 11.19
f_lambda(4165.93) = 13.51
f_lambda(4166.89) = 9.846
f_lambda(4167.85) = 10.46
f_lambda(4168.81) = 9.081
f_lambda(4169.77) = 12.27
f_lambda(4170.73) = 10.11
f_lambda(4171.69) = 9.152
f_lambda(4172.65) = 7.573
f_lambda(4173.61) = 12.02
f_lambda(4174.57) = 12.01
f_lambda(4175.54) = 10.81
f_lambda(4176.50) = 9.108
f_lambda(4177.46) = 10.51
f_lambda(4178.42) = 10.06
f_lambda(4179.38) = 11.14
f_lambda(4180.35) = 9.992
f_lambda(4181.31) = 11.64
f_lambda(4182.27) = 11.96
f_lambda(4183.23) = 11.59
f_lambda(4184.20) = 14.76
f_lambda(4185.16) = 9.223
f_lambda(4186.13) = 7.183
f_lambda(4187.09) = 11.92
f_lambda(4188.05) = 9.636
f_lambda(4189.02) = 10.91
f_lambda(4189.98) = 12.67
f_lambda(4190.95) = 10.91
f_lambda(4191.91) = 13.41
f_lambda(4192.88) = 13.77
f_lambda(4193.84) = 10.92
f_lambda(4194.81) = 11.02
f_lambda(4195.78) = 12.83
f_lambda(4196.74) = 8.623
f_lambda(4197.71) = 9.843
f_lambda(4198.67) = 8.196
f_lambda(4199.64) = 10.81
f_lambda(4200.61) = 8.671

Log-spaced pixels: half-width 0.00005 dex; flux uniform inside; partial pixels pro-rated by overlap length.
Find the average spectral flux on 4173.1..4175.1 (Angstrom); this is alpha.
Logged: 11.9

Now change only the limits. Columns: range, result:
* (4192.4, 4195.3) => 11.9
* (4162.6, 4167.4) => 11.4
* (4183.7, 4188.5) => 10.6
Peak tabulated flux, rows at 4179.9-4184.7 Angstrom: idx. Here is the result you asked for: 14.76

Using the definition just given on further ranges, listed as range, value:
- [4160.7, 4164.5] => 11.97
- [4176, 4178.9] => 10.51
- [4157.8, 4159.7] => 13.07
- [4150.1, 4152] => 13.53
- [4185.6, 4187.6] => 11.92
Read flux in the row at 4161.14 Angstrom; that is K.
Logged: 11.1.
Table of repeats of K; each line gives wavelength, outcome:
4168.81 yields 9.081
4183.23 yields 11.59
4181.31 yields 11.64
